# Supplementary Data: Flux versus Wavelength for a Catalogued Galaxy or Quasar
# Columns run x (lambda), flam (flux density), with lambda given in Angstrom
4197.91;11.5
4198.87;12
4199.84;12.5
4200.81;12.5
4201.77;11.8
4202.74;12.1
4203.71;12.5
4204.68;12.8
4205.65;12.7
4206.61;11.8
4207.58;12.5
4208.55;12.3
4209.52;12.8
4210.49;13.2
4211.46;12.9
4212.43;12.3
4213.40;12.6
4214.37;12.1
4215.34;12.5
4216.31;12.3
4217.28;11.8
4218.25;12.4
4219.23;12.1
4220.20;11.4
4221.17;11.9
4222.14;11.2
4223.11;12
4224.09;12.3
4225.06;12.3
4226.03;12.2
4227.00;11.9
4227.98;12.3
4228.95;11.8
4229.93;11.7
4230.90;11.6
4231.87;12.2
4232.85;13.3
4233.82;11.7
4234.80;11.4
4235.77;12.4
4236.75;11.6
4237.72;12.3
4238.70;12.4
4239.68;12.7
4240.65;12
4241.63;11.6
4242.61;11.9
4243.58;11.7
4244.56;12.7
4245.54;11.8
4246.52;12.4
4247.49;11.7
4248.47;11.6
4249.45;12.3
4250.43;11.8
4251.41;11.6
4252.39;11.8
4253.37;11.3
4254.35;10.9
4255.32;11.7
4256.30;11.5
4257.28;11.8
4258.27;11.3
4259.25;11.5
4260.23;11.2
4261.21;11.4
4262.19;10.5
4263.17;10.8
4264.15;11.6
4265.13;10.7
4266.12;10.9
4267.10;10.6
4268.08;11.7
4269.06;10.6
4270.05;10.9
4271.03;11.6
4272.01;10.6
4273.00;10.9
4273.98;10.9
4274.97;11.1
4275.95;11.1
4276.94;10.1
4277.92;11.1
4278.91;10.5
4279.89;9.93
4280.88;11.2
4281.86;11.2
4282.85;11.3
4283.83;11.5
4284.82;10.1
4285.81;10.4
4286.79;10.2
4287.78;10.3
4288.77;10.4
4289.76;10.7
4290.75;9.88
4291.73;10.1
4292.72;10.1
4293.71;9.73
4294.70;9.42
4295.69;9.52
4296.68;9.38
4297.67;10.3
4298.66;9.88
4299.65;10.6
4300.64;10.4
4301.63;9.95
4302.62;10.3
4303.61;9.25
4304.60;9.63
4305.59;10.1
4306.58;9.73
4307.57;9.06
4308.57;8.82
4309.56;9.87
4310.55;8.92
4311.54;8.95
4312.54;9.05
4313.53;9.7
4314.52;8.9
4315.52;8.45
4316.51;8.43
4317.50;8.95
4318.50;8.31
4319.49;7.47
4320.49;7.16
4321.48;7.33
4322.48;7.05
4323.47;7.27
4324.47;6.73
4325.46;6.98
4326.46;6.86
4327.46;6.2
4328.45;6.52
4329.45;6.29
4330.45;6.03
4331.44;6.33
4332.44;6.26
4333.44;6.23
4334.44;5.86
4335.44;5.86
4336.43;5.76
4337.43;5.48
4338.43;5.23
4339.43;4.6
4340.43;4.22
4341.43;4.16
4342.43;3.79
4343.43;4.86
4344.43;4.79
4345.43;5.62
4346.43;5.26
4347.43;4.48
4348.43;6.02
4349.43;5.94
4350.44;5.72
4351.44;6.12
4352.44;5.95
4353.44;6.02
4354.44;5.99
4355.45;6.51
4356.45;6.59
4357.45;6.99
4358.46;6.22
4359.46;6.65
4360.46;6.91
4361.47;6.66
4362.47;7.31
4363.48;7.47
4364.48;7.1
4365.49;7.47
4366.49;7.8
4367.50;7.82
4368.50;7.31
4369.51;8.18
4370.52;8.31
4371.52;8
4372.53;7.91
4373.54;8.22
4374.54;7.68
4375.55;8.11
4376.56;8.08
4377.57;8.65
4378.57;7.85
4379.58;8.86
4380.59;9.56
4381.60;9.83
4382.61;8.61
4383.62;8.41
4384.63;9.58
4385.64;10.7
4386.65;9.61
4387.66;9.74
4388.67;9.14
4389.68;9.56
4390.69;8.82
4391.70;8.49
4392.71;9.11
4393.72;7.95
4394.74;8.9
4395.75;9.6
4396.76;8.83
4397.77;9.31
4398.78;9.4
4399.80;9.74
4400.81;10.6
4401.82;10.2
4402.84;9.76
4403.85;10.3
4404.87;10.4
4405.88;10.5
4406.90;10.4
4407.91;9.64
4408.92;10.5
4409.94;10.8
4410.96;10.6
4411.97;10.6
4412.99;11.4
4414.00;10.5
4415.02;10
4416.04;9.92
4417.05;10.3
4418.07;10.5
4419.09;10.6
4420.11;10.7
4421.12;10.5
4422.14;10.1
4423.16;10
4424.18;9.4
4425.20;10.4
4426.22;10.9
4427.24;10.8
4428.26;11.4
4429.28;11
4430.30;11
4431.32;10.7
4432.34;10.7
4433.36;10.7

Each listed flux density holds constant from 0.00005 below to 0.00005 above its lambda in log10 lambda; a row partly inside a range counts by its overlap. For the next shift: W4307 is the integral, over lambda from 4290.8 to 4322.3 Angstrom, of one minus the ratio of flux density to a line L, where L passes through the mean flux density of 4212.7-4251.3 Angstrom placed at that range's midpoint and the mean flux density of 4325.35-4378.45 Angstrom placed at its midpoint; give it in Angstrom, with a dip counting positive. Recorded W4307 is -2.5 Angstrom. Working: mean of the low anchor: 12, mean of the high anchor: 6.45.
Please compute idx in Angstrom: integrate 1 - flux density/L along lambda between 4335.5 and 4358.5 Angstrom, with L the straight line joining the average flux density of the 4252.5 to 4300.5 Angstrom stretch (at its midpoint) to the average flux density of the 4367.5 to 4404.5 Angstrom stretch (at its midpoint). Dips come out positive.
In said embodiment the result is 9.8 Angstrom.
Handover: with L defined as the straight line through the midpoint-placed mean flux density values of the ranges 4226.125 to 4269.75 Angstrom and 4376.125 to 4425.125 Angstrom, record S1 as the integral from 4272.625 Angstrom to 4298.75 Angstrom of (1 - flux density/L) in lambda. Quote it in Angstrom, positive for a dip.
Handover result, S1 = 1.8 Angstrom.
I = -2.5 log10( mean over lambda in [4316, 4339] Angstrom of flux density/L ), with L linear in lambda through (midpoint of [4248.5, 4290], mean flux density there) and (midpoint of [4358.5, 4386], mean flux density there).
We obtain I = 0.36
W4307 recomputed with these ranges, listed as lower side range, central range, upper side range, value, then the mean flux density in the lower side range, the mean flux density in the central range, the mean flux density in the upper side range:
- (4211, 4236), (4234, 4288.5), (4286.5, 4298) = -1.9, 12.1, 11.3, 9.99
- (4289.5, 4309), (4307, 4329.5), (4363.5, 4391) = 3.6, 9.83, 8.01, 8.53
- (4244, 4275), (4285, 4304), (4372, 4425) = 1.5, 11.4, 10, 9.59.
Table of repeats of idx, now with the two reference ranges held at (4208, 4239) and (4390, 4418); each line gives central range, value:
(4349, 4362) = 5.2 Angstrom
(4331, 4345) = 7.2 Angstrom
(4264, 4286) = 1.2 Angstrom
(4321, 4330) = 3.4 Angstrom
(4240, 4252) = -0.1 Angstrom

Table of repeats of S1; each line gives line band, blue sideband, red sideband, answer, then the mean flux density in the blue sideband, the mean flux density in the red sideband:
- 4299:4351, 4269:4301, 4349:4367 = 7.8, 10.5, 6.64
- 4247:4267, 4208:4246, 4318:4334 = -1.6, 12.1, 6.81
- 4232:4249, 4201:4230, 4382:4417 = -0.3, 12.2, 9.76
